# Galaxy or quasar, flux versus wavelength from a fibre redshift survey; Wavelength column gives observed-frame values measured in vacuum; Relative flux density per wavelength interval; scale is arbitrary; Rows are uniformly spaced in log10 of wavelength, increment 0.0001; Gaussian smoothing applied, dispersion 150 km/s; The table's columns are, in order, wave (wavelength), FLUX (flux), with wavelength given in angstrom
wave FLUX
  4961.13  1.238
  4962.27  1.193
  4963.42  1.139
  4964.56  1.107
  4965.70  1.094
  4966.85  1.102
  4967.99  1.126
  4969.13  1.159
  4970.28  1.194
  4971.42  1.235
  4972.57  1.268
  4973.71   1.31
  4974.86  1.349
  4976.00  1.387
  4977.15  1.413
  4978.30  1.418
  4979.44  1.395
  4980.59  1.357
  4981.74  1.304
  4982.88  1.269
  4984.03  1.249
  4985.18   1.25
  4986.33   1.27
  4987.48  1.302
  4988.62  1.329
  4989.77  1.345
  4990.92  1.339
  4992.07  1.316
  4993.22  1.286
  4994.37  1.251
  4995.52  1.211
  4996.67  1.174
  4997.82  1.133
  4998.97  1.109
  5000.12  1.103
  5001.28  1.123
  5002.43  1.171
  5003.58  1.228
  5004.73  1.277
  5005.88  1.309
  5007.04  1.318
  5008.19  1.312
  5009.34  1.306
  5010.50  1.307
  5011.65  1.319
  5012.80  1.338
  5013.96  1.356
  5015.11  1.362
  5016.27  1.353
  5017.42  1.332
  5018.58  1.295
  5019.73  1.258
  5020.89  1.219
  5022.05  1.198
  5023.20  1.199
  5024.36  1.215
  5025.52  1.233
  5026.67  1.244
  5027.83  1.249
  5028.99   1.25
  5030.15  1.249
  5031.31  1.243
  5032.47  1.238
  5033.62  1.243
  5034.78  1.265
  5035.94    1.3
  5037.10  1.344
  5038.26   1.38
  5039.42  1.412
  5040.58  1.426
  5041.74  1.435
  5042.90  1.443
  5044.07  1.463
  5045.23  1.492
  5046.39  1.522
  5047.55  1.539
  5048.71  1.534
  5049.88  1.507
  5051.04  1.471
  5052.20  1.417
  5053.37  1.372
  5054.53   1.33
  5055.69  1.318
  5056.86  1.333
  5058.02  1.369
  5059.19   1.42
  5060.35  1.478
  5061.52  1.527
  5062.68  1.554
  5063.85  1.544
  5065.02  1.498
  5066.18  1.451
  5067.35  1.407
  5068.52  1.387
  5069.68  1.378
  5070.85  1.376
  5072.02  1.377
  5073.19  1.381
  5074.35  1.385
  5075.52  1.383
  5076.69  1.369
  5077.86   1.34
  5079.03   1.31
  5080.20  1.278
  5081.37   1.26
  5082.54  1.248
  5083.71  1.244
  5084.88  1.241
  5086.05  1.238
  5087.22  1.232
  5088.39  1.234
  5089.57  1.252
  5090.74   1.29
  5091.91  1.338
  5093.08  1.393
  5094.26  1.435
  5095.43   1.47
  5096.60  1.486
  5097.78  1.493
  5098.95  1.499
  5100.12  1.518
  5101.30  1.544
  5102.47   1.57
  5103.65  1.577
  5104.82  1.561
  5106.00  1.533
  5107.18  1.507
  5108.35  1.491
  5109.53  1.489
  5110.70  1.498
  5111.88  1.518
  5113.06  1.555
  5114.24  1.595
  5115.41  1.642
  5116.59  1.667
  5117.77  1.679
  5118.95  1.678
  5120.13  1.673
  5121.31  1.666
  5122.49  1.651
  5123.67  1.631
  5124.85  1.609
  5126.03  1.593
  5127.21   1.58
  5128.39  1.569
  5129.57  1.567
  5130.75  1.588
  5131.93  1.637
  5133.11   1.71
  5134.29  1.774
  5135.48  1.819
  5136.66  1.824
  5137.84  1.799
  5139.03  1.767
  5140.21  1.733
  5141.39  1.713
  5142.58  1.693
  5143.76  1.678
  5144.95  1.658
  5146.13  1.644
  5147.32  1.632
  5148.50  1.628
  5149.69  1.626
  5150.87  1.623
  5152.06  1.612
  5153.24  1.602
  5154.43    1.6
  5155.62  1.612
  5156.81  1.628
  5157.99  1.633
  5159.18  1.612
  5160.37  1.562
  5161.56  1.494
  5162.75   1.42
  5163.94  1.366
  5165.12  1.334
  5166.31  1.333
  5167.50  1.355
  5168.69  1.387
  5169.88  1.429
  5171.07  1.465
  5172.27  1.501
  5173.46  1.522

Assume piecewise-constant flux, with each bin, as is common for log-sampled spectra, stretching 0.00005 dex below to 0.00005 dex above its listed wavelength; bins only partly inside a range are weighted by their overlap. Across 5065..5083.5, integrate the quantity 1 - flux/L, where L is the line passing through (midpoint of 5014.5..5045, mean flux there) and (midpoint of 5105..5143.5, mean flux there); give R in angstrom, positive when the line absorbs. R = 1.3 angstrom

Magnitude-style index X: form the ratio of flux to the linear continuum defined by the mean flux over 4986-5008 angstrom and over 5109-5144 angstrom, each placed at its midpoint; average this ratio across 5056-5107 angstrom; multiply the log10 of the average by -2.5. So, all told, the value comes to 0.08 mag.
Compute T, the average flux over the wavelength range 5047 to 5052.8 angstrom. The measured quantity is 1.49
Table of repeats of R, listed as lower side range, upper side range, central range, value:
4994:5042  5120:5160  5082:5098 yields 1.86 angstrom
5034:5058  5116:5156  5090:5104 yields 0.82 angstrom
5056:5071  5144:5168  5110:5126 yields -1.20 angstrom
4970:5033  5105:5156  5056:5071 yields 0.08 angstrom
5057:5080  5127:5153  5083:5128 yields 1.62 angstrom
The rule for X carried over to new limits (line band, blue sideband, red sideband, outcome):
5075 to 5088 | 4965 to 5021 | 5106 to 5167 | 0.15 mag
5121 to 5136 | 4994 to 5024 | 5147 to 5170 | -0.12 mag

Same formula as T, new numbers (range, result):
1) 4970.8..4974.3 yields 1.27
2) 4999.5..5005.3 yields 1.18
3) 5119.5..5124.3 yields 1.65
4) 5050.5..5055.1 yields 1.4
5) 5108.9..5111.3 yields 1.49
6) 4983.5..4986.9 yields 1.25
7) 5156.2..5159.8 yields 1.62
